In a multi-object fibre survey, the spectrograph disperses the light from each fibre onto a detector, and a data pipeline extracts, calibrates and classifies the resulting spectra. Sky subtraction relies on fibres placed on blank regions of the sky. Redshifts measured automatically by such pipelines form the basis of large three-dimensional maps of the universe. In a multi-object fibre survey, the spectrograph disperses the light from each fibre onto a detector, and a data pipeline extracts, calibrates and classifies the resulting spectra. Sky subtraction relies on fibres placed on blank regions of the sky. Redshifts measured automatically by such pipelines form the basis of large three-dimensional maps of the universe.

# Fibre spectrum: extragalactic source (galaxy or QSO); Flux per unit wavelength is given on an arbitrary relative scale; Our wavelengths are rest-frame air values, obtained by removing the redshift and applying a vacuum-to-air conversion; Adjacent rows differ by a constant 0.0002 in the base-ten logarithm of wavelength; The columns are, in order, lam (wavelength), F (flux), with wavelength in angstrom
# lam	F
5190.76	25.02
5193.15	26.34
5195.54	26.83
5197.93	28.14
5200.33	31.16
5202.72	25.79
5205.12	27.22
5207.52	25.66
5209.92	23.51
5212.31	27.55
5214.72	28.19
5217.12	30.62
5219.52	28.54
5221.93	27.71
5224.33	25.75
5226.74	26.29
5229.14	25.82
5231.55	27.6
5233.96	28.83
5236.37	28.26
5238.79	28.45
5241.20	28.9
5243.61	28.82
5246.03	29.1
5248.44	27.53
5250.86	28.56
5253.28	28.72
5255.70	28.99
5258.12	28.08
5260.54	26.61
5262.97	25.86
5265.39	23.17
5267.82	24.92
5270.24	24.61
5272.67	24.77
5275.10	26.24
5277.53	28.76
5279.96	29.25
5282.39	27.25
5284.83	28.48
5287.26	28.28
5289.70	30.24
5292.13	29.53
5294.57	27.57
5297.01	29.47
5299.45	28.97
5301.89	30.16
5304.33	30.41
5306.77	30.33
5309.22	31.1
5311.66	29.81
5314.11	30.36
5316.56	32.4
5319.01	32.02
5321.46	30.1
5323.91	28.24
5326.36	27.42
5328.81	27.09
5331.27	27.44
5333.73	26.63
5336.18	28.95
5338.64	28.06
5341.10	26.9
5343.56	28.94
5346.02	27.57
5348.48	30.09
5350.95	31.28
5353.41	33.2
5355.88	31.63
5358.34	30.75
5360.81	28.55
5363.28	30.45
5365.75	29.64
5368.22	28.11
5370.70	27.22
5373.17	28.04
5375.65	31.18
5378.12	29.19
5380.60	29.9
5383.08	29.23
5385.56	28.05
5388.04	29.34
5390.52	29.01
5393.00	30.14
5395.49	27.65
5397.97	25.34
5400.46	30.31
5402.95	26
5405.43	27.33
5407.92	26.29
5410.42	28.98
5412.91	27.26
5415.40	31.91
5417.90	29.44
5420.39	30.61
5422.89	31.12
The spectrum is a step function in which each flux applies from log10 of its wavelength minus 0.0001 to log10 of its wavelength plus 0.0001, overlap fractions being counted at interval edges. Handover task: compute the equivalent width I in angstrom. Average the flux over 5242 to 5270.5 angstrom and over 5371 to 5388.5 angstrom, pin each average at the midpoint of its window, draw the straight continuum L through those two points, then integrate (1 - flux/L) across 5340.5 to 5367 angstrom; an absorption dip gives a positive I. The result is -1.1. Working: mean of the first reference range 27.2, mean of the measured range 30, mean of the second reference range 29.2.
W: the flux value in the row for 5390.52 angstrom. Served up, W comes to 29.01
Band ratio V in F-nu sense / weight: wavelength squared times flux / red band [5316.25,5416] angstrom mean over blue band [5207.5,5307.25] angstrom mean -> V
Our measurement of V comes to 1.08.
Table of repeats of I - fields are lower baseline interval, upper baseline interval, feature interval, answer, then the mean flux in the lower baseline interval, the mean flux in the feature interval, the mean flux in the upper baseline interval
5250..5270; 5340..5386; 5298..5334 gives -1.72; 26.7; 29.6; 29.5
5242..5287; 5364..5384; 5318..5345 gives 0.06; 27.2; 28.3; 29.1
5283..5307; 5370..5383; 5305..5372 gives -0.46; 29.3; 29.4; 29.2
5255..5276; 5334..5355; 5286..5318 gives -2.88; 25.8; 29.9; 29.3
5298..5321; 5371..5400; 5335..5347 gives 0.71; 30.6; 28.1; 28.8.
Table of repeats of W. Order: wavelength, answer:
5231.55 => 27.6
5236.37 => 28.26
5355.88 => 31.63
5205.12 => 27.22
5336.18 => 28.95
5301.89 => 30.16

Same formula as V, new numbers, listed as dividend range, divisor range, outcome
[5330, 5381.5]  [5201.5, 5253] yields 1.11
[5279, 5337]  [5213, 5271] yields 1.09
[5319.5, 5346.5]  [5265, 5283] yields 1.09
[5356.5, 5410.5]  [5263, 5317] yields 1.05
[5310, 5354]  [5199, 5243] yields 1.11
